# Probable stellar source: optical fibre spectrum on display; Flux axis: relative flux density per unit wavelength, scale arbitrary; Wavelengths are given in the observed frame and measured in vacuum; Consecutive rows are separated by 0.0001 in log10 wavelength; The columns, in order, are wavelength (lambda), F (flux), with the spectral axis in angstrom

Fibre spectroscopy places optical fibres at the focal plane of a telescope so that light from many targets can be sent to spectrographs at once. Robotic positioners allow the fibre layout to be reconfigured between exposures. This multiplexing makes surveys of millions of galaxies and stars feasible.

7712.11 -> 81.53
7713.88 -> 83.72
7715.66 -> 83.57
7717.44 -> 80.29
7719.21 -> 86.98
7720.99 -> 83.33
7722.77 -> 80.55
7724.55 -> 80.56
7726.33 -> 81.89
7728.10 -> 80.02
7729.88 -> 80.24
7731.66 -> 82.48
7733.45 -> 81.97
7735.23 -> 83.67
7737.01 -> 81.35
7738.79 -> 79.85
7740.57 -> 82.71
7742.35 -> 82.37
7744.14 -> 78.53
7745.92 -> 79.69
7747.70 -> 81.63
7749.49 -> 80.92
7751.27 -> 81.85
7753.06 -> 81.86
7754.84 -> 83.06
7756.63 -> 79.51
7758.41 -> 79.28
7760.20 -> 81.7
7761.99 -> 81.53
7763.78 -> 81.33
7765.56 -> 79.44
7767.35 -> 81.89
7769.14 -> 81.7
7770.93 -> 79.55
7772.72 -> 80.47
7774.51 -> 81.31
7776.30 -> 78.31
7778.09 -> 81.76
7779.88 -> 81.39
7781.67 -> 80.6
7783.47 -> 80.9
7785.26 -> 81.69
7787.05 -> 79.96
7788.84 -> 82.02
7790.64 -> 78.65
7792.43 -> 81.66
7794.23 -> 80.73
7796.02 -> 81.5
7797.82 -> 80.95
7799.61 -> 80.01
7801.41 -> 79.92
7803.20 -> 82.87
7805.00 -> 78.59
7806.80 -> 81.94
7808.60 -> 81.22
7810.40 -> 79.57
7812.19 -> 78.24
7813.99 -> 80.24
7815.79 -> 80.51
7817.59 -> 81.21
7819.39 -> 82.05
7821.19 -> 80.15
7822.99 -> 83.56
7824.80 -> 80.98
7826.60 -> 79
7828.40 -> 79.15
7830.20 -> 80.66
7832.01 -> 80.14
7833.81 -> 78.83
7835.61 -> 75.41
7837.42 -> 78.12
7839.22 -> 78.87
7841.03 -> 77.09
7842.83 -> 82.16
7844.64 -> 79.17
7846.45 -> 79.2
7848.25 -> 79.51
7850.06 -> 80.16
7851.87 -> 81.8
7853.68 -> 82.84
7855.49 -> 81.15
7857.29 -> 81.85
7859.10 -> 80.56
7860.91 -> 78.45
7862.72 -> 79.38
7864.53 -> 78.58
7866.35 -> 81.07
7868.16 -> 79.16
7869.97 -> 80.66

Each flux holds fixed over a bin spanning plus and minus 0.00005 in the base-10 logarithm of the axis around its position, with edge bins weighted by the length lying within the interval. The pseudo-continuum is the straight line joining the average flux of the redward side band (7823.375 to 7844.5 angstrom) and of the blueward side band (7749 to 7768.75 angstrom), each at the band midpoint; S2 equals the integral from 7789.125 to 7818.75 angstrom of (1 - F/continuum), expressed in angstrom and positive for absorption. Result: -0.2 angstrom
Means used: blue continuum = 81.2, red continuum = 79.2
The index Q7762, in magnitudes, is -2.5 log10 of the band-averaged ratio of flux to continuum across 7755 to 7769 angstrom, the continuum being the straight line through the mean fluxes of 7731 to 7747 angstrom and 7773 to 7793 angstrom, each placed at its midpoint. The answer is 0.00 mag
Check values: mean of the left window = 81.4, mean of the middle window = 80.8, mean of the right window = 80.7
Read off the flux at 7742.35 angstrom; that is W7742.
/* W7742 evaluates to 82.37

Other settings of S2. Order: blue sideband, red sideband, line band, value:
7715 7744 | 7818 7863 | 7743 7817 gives 0.3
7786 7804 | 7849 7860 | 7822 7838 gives 0.3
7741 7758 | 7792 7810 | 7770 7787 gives 0.1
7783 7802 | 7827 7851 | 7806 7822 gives -0.1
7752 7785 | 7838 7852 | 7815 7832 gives -0.2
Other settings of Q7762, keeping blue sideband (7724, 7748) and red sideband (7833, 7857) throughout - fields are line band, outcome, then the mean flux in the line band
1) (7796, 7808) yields -0.01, 80.8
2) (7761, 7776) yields 0.00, 80.8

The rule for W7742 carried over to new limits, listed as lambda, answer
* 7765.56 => 79.44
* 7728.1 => 80.02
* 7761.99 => 81.53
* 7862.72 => 79.38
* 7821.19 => 80.15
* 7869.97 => 80.66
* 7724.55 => 80.56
